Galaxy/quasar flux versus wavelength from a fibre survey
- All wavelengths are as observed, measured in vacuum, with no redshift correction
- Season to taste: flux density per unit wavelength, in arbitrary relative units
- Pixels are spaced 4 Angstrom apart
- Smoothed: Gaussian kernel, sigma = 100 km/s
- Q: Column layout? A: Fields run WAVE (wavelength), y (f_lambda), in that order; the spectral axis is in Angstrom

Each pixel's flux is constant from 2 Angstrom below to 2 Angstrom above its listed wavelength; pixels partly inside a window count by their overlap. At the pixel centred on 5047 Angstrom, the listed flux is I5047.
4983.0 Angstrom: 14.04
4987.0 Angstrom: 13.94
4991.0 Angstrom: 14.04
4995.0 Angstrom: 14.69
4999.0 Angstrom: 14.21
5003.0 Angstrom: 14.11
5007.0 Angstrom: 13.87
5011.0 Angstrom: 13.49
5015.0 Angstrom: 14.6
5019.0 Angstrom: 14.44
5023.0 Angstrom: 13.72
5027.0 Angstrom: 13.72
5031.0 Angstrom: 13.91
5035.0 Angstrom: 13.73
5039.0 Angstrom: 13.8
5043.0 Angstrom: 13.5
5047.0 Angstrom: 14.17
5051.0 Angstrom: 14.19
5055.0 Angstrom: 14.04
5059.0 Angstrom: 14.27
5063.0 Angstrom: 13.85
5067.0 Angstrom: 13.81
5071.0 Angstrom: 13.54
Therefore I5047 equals 14.17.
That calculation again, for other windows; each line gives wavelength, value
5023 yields 13.72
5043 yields 13.5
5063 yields 13.85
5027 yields 13.72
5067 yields 13.81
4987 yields 13.94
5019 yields 14.44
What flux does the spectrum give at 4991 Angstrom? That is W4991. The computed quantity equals 14.04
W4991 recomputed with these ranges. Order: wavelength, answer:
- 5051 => 14.19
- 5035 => 13.73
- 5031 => 13.91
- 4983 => 14.04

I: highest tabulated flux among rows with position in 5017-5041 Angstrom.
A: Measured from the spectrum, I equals 14.44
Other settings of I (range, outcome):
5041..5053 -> 14.19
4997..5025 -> 14.6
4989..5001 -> 14.69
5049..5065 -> 14.27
